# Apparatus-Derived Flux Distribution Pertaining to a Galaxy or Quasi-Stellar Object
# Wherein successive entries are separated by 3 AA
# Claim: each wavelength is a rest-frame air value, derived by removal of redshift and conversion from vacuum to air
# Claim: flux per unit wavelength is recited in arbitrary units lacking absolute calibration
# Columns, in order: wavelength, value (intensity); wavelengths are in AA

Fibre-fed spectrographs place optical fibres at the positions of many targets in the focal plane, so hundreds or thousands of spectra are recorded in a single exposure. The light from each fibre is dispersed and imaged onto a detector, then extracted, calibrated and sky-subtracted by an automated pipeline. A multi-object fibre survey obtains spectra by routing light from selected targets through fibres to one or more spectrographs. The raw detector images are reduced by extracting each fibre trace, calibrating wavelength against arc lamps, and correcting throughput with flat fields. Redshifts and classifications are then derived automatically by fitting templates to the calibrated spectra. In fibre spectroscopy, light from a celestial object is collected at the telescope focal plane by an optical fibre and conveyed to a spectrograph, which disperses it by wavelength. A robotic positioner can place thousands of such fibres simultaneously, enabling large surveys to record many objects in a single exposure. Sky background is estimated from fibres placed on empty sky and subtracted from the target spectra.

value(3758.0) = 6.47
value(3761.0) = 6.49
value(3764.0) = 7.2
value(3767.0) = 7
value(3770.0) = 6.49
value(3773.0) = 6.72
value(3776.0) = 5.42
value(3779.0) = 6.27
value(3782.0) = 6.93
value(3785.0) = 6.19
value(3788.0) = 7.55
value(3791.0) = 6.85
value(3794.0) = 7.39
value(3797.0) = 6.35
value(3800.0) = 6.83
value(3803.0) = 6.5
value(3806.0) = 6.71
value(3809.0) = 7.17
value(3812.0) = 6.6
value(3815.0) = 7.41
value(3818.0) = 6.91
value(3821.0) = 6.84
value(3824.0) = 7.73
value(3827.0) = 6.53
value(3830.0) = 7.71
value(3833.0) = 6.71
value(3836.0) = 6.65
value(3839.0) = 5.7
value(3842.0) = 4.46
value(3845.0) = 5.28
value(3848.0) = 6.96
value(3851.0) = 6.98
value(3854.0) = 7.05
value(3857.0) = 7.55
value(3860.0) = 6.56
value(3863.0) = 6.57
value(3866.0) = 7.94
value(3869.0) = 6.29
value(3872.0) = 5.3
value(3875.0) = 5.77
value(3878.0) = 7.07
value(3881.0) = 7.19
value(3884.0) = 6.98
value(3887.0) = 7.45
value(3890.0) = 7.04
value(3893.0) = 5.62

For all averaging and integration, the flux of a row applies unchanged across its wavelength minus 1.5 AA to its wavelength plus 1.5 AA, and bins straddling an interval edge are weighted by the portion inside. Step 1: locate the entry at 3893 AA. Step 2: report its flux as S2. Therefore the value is 5.62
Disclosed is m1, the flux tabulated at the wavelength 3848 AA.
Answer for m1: 6.96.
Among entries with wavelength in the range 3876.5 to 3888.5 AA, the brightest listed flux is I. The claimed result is 7.45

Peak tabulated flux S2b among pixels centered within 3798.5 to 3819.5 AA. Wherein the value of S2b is 7.41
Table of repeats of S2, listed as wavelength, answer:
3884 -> 6.98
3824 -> 7.73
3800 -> 6.83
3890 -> 7.04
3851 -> 6.98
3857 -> 7.55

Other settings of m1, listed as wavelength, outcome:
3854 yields 7.05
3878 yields 7.07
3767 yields 7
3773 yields 6.72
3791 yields 6.85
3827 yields 6.53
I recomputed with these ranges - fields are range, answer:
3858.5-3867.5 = 7.94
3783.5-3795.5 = 7.55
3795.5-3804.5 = 6.83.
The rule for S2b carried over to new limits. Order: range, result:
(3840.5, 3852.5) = 6.98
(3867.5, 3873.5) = 6.29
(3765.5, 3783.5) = 7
